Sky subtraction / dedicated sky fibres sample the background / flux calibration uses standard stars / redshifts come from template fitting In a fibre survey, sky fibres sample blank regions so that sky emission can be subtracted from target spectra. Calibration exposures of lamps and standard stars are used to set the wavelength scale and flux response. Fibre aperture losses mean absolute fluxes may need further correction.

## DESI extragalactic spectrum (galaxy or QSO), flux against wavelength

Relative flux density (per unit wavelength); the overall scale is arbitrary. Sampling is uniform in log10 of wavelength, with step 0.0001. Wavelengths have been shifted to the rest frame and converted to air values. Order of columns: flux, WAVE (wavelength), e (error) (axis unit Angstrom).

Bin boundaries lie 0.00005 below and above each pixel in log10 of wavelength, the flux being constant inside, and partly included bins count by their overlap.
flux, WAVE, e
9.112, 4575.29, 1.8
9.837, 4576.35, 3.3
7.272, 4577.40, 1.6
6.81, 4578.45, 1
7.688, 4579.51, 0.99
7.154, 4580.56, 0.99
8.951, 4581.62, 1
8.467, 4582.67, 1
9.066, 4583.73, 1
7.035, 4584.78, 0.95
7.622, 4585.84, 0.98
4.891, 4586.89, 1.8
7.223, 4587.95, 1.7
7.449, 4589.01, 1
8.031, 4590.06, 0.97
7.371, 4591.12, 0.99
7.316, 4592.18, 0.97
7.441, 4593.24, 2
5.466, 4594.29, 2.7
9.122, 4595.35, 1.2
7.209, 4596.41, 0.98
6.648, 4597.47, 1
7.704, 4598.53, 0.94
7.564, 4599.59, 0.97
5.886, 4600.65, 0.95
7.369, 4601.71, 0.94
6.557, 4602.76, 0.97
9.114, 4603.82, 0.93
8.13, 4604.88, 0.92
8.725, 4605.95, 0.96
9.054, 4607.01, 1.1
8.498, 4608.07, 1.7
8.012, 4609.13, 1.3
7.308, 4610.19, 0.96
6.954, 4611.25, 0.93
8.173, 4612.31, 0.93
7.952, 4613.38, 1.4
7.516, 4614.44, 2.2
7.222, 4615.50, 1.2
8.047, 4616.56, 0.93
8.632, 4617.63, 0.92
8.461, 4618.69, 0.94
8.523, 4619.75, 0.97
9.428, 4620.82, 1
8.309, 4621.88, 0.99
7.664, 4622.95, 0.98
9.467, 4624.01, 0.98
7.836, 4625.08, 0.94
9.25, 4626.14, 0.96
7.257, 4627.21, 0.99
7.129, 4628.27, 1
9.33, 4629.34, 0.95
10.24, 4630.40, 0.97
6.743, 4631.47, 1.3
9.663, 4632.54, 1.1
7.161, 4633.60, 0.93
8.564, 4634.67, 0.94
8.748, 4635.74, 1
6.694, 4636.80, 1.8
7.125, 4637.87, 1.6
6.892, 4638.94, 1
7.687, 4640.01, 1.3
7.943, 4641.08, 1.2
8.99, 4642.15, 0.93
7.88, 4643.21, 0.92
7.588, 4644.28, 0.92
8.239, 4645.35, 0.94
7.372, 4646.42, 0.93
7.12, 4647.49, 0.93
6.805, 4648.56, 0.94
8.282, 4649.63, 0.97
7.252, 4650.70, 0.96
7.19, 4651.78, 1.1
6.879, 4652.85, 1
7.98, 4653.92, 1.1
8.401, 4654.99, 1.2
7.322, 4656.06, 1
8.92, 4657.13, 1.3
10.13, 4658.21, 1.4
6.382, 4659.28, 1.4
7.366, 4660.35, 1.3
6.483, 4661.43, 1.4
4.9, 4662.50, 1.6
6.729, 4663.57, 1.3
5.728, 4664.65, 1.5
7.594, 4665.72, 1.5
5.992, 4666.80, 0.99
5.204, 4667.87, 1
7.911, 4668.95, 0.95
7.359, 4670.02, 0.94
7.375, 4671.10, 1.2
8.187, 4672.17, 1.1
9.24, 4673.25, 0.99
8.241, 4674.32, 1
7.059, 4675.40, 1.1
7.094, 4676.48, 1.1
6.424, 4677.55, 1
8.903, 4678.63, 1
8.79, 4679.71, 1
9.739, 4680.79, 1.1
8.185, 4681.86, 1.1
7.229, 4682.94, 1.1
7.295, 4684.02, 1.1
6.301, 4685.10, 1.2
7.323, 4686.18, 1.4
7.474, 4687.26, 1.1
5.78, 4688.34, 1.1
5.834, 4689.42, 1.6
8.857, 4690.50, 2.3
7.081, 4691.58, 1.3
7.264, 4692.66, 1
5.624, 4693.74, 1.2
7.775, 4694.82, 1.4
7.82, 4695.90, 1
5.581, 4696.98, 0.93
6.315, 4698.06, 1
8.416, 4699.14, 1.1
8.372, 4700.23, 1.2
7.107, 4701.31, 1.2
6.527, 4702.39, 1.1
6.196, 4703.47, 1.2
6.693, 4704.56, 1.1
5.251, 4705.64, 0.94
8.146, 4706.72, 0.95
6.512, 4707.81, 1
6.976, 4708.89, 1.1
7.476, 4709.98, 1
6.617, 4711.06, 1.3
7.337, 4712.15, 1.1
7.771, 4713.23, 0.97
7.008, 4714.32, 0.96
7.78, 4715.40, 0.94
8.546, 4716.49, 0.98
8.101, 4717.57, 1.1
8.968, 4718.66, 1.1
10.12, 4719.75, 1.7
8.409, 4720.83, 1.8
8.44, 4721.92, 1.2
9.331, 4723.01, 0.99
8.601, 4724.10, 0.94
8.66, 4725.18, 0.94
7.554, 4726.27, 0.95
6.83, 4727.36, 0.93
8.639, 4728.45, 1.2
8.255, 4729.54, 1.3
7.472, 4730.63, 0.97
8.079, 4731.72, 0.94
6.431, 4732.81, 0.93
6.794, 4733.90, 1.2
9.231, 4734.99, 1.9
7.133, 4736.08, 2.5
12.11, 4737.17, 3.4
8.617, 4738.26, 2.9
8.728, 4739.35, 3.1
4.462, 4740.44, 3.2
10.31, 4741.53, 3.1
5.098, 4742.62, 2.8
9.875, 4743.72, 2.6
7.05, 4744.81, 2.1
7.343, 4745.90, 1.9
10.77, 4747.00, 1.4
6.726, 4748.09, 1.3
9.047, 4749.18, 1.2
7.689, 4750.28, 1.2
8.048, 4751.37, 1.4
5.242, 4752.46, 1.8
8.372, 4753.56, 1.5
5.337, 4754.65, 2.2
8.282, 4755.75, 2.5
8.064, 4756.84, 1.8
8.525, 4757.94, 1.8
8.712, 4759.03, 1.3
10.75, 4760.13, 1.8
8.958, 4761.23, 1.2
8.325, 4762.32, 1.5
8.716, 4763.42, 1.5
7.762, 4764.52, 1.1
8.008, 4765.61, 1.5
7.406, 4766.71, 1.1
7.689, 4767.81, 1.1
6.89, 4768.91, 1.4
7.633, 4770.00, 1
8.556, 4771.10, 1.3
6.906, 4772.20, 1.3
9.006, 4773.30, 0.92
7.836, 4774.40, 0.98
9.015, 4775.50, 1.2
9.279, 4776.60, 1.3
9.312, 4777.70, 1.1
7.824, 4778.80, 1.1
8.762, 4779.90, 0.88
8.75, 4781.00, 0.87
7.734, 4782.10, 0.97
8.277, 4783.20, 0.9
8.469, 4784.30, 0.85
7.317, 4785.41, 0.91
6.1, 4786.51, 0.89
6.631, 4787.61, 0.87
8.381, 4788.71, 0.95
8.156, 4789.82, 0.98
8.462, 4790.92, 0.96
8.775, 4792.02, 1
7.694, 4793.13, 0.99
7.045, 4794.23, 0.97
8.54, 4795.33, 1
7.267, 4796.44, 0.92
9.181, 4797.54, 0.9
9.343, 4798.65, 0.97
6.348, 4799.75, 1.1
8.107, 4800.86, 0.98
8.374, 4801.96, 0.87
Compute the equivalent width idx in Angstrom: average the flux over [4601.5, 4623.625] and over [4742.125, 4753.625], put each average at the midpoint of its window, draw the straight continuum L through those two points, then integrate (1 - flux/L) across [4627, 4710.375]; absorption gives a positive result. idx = 5.45 Angstrom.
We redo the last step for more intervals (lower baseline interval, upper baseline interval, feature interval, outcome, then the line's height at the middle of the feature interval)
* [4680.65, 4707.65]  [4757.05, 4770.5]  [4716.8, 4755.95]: -1.3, 7.81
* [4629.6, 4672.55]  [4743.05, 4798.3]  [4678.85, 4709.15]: 2.2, 7.73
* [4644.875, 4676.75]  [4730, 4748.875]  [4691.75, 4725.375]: 1.1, 7.77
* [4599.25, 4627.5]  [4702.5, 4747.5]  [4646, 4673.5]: 2.4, 7.98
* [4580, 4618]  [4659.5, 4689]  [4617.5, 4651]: -2.8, 7.45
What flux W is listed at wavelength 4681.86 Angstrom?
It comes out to 8.185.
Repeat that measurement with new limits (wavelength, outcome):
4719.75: 10.12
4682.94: 7.229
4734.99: 9.231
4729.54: 8.255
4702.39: 6.527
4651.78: 7.19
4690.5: 8.857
